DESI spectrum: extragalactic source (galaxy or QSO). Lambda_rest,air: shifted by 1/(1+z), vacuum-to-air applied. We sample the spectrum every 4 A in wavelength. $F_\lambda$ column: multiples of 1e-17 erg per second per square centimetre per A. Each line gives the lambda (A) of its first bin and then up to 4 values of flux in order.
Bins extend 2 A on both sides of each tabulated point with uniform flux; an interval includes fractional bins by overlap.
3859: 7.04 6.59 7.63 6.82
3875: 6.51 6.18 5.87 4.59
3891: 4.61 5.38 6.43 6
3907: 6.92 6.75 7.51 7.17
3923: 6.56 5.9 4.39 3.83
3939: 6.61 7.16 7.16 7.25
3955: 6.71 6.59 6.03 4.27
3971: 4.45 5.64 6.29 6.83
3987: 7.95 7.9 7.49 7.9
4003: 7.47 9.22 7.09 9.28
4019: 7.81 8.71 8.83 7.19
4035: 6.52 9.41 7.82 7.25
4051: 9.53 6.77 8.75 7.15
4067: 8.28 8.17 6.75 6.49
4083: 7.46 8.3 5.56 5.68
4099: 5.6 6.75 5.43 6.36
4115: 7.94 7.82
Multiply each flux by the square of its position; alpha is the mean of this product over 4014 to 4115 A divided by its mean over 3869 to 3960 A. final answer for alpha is 1.29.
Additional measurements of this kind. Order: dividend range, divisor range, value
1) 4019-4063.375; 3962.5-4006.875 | 1.23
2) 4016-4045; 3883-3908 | 1.54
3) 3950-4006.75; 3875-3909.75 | 1.20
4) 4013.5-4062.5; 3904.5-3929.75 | 1.28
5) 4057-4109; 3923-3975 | 1.26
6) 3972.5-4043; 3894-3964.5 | 1.26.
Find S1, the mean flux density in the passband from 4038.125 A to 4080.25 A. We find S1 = 7.83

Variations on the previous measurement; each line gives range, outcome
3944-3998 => 6.54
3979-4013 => 7.65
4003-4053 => 8.19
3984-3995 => 7.75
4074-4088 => 7.21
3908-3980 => 6.13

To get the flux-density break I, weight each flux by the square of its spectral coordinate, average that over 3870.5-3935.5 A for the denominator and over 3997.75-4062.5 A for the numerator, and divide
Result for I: 1.44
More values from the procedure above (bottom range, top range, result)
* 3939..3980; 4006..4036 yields 1.35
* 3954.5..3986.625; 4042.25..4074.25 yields 1.40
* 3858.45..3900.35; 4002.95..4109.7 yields 1.34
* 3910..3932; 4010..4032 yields 1.34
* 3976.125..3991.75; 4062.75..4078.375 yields 1.11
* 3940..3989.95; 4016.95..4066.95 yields 1.30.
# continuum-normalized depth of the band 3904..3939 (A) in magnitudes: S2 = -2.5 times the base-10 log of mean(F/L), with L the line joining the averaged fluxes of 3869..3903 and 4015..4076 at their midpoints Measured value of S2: 0.02 mag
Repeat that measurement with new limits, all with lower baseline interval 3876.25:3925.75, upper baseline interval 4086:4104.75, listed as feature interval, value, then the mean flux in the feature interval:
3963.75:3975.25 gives 0.28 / 4.79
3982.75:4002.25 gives -0.23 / 7.68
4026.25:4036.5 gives -0.19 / 7.4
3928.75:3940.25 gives 0.26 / 4.86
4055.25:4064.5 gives -0.24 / 7.77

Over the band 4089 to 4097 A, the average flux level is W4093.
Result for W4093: 5.62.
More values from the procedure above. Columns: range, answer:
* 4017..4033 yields 8.13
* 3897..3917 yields 6.72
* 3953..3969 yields 5.9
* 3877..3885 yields 6.03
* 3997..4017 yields 8.19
